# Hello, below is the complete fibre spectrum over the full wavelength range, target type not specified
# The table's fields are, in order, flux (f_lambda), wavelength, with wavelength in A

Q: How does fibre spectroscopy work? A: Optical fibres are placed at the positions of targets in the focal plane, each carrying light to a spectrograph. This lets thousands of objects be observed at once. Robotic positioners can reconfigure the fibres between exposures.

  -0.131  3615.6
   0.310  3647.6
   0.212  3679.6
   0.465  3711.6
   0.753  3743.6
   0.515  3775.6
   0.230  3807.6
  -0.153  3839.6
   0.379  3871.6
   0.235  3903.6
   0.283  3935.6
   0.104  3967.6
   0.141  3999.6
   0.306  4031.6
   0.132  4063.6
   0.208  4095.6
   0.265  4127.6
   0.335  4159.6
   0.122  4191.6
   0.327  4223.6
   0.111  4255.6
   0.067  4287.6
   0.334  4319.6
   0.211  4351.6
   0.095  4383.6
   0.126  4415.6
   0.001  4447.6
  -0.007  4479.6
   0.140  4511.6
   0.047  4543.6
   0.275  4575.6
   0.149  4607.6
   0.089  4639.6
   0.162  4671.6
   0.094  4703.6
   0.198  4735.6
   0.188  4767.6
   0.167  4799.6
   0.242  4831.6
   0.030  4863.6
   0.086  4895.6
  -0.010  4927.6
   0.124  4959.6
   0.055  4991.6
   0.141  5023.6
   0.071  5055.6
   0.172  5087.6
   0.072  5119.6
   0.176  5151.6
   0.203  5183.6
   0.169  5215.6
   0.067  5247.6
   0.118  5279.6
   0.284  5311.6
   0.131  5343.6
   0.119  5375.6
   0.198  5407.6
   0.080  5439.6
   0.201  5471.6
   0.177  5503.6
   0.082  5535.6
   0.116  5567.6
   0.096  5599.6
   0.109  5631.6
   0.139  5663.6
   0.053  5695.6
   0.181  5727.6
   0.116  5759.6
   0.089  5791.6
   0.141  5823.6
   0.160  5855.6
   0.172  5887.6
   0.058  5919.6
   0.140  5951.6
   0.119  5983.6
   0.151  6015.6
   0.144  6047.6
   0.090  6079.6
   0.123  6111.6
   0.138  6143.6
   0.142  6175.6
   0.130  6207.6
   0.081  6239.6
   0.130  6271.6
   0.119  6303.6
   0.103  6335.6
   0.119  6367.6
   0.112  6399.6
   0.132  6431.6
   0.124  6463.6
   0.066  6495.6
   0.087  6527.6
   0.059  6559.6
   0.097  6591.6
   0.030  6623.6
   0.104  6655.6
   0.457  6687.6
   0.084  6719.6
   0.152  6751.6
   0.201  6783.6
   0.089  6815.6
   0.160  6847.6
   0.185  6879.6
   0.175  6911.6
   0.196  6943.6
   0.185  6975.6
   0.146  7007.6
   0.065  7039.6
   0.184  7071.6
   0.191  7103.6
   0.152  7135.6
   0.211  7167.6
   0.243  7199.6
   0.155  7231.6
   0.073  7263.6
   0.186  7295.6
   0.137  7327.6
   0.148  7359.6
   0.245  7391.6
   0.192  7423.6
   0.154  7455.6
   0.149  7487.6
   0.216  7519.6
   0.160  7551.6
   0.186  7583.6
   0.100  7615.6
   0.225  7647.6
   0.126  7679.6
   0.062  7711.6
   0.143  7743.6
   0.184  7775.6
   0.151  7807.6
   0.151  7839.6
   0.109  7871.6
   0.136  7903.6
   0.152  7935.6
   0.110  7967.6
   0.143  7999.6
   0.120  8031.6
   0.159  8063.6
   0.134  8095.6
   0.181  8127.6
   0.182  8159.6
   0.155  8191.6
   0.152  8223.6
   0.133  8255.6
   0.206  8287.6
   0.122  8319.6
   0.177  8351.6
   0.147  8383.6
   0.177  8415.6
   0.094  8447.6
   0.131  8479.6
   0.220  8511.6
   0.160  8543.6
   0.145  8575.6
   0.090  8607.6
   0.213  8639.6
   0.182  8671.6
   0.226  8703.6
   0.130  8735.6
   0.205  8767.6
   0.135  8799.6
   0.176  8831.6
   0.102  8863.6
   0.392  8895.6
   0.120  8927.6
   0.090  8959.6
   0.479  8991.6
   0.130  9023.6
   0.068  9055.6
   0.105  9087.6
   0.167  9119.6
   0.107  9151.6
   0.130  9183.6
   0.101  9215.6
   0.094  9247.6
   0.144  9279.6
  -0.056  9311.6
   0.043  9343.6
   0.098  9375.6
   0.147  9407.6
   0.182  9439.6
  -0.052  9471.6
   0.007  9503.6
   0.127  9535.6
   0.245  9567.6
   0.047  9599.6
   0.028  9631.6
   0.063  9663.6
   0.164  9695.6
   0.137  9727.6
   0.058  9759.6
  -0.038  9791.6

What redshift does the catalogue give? 0.79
